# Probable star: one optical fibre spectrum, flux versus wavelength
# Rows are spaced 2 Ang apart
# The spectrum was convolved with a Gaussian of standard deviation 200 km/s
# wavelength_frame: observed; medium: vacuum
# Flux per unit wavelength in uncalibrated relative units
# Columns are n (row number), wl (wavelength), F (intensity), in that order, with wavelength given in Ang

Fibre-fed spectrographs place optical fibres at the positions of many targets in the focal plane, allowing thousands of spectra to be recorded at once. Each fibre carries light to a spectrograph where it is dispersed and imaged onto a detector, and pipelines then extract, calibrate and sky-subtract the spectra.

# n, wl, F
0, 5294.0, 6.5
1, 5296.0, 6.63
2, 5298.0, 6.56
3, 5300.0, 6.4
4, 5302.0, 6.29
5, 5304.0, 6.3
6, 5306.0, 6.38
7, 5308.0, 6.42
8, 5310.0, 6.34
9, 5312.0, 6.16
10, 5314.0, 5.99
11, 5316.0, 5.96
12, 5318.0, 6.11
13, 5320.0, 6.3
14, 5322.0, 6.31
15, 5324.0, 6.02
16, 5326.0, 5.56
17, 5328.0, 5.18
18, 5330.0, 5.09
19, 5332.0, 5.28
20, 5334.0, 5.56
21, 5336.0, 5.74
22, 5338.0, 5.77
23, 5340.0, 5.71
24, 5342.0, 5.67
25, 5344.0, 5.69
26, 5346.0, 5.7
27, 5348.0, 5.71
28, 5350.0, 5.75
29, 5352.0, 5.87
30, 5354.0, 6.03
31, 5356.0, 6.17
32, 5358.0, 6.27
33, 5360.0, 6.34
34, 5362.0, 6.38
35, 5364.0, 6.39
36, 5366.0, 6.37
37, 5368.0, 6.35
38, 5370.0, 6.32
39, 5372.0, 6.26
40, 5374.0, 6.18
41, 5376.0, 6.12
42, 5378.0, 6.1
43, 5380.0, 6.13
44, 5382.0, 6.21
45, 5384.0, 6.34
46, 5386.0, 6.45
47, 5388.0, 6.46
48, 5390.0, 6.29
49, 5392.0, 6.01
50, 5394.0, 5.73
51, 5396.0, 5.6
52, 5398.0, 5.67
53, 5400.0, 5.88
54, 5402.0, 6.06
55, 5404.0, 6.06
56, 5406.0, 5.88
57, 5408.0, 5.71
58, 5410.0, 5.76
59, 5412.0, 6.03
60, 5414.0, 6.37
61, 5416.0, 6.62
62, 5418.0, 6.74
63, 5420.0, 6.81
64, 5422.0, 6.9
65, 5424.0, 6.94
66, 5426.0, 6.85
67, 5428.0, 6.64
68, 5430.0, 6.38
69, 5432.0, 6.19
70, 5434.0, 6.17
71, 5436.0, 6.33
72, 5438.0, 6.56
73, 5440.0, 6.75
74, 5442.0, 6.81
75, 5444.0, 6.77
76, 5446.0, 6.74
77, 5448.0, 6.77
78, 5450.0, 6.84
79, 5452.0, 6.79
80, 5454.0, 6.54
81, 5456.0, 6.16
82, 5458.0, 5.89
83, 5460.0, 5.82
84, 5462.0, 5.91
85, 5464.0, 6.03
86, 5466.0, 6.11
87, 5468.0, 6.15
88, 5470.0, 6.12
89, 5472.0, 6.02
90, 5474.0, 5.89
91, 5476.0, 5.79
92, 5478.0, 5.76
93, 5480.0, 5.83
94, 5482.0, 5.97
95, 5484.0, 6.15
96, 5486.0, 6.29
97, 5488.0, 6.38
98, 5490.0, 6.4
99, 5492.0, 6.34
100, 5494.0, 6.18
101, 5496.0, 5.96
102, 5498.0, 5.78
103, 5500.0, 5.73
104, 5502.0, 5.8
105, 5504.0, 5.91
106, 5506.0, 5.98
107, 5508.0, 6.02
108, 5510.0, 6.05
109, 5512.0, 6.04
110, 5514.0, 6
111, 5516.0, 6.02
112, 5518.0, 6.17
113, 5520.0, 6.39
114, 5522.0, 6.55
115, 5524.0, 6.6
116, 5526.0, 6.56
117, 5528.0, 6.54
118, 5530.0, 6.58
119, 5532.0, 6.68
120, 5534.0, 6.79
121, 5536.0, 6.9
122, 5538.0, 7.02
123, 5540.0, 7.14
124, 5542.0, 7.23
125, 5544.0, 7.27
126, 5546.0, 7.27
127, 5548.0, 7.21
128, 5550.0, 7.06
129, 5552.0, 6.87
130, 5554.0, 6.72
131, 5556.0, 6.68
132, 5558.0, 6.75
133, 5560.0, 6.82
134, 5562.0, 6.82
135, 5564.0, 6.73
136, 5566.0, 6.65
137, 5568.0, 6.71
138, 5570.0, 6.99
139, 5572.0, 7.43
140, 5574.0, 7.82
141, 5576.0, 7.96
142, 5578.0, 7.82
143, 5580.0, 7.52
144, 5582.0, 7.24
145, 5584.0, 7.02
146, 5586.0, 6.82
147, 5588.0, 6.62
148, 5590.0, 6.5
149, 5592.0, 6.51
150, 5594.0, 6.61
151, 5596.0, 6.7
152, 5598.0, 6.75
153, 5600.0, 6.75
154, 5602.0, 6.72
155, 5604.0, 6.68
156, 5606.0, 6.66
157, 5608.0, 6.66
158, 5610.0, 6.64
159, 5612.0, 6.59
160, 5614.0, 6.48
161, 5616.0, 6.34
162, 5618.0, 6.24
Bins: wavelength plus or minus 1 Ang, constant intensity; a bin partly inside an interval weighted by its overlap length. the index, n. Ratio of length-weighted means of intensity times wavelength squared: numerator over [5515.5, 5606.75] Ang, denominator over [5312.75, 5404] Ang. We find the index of 1.2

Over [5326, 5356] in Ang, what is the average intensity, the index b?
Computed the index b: 5.64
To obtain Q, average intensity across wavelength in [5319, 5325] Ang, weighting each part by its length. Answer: 6.21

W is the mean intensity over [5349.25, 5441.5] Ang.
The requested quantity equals 6.25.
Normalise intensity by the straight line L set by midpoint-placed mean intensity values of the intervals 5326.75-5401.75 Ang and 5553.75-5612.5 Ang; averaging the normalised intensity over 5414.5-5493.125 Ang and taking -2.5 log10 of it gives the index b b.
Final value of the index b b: 0.00 mag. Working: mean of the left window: 5.97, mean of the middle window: 6.36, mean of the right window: 6.9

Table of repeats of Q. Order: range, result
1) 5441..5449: 6.77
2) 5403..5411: 5.85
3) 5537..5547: 7.19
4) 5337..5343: 5.72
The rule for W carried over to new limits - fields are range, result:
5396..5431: 6.29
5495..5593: 6.7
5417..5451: 6.66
